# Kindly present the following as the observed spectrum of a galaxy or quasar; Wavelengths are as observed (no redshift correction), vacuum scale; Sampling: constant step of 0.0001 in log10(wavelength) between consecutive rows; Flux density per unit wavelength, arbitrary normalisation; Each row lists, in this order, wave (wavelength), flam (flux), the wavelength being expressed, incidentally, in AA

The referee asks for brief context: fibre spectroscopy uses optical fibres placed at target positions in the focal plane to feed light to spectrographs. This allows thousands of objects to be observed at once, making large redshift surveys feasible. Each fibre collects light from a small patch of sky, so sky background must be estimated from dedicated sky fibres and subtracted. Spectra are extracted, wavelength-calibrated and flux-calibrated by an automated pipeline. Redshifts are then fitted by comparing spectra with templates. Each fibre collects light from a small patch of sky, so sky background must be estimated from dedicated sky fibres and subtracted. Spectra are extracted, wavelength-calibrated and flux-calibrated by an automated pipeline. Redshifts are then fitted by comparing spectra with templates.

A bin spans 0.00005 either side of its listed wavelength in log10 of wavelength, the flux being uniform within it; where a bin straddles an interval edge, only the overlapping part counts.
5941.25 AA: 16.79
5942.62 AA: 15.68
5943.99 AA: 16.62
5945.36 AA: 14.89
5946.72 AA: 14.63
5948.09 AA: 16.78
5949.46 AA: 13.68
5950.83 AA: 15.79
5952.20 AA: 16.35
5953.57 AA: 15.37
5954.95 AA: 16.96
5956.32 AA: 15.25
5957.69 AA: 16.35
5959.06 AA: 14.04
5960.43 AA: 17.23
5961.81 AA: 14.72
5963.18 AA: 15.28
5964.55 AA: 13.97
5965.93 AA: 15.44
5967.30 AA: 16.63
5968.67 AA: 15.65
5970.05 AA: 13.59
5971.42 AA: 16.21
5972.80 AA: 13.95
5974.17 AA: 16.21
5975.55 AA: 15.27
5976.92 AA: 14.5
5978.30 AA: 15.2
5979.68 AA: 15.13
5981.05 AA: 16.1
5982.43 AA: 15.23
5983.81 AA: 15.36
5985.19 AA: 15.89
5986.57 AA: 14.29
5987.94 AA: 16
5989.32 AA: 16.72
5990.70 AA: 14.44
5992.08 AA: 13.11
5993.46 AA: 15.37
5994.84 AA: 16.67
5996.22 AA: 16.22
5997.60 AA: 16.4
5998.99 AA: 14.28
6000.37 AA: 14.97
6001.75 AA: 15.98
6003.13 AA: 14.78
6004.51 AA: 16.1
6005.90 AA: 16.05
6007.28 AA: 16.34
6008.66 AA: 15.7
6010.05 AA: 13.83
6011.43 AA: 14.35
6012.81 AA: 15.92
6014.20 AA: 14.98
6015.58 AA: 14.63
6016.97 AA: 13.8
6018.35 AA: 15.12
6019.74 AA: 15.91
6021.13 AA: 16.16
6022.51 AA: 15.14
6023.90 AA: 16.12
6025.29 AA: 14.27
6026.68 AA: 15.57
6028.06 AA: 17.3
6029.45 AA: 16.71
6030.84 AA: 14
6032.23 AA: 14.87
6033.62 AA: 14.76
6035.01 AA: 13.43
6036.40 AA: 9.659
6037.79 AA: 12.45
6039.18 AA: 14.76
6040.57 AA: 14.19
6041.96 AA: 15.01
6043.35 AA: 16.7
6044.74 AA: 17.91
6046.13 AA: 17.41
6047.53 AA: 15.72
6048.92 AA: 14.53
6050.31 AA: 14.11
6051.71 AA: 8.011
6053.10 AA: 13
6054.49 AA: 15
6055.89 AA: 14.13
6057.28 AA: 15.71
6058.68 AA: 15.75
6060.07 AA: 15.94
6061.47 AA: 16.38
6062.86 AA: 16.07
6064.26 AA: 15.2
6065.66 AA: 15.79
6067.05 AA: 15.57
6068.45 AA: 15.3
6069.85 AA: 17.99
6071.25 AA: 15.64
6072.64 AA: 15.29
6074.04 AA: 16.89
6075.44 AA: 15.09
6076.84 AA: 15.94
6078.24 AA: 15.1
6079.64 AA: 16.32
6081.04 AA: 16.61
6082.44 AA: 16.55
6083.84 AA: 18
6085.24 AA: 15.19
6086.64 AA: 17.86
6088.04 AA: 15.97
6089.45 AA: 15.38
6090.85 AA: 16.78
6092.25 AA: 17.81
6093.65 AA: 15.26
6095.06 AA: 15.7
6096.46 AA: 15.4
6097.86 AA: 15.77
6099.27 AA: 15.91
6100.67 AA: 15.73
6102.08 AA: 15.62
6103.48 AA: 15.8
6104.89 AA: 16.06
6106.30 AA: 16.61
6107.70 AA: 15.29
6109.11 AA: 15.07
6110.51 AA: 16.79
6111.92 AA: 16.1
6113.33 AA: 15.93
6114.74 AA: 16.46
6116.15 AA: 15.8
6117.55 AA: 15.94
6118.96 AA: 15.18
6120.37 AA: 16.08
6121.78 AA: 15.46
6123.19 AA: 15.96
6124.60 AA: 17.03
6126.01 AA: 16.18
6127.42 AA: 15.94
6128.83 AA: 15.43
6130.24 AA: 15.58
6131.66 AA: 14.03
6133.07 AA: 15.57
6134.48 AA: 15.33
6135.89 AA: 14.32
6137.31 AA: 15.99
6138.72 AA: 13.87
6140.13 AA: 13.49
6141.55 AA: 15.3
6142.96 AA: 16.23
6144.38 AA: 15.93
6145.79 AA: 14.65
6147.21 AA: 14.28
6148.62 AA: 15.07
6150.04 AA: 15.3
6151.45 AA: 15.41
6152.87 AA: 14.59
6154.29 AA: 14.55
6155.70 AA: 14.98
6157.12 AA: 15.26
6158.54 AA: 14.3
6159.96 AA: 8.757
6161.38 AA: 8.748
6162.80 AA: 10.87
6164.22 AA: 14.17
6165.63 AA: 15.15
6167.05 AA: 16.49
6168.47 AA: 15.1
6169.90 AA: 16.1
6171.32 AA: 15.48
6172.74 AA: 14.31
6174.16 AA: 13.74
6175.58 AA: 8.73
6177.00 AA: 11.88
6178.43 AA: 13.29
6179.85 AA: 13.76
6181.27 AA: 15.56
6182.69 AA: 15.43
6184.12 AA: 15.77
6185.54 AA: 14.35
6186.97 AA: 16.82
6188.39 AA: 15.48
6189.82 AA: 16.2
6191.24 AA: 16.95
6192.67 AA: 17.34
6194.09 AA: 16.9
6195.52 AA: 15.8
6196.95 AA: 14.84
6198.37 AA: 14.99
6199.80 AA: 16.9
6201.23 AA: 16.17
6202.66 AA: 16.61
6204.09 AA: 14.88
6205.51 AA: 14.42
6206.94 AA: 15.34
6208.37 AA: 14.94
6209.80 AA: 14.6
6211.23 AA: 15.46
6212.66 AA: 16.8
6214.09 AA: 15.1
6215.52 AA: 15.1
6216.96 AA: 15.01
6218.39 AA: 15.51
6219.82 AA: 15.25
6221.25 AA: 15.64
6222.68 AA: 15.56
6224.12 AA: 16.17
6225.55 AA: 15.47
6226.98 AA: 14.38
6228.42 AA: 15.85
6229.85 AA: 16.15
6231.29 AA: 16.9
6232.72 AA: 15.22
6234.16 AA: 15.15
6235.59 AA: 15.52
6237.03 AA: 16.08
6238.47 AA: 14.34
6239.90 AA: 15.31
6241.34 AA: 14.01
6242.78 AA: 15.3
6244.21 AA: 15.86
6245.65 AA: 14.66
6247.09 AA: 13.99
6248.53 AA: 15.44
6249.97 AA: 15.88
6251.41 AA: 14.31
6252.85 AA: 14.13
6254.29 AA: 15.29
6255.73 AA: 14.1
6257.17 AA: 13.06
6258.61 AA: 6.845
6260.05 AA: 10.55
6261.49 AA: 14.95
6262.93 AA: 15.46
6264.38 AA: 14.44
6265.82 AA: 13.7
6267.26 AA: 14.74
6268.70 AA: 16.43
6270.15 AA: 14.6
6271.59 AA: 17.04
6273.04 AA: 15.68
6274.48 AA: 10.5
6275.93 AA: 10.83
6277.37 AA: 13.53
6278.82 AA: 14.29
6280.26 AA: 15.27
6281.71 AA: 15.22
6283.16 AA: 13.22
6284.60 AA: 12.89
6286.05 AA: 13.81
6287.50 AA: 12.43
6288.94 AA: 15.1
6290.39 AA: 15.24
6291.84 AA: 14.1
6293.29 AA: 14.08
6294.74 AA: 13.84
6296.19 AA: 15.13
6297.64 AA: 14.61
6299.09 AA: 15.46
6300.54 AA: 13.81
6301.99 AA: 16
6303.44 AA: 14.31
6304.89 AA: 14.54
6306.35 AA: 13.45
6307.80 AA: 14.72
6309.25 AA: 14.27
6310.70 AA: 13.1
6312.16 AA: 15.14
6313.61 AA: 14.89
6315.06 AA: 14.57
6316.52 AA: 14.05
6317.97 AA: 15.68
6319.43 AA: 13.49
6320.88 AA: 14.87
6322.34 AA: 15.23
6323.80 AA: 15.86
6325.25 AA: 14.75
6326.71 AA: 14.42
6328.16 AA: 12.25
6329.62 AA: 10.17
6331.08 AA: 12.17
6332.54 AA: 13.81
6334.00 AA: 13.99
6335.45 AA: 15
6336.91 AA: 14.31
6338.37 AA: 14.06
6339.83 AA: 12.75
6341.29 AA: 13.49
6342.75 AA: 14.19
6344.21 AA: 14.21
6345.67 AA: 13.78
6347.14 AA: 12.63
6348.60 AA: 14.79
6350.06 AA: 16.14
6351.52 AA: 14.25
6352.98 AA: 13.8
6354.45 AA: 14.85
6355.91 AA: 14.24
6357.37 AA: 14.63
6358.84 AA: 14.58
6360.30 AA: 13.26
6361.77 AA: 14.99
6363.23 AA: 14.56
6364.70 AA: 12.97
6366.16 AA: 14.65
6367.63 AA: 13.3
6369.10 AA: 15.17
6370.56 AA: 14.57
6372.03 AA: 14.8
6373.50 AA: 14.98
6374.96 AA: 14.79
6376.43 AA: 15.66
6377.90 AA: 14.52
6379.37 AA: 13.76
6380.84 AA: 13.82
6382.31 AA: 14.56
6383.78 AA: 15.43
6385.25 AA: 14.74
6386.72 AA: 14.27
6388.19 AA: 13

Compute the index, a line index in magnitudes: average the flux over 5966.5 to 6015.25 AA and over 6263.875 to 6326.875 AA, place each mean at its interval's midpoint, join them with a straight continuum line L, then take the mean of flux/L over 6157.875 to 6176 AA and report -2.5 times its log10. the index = 0.12 mag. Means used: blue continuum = 15.4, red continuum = 14.4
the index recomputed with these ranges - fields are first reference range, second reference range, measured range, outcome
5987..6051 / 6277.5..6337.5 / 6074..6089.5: -0.088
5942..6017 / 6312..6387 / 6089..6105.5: -0.065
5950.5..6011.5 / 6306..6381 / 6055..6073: -0.043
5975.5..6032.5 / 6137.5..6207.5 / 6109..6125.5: -0.077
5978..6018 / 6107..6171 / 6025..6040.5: 0.065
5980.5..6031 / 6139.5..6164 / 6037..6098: -0.055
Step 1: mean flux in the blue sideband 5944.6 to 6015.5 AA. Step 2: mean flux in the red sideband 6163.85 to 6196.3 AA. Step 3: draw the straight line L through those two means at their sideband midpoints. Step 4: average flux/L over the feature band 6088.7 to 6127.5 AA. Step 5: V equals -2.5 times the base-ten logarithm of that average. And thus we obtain -0.06 mag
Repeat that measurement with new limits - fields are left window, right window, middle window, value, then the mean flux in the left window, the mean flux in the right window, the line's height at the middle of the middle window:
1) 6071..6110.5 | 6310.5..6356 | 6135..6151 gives 0.05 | 16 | 14.1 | 15.6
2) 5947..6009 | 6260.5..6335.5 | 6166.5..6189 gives 0.01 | 15.4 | 14.2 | 14.7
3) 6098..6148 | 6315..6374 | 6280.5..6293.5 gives 0.04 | 15.6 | 14.1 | 14.5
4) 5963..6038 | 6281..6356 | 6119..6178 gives 0.01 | 15.1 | 14.2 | 14.7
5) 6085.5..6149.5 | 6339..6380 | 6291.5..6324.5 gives 0.00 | 15.7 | 14.3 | 14.6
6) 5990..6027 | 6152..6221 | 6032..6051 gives 0.04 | 15.3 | 14.8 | 15.2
